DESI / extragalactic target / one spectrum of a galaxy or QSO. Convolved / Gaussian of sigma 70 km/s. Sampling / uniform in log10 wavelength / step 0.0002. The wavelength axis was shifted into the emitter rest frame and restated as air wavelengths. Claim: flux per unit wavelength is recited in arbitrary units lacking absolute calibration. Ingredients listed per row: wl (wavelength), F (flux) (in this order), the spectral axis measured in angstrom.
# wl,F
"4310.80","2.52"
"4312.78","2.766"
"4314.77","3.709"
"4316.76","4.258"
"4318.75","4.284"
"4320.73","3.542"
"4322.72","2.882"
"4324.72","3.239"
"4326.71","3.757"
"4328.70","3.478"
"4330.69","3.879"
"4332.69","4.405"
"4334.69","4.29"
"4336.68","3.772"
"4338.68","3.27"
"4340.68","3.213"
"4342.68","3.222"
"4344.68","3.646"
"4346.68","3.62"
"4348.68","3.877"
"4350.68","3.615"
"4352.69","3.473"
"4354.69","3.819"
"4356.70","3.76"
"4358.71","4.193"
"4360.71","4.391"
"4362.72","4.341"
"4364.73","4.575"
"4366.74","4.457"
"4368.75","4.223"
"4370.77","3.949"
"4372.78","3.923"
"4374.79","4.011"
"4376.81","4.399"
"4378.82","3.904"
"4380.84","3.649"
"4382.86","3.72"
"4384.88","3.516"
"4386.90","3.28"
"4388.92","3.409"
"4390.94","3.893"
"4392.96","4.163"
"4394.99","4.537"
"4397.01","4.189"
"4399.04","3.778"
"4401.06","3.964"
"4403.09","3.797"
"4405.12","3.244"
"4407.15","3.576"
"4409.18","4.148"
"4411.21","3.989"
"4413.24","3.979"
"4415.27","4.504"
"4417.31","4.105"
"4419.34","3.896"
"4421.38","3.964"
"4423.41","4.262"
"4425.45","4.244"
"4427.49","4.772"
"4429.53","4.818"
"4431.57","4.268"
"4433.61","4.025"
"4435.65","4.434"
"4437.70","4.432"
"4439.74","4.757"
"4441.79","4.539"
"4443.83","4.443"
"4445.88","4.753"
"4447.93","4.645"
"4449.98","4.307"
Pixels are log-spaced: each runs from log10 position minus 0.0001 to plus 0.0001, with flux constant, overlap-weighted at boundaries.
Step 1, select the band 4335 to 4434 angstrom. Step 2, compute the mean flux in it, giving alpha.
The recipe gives 3.95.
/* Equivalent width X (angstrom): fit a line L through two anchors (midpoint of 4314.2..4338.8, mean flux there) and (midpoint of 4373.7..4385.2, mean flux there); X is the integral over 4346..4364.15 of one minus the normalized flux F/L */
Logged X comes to -0.4 angstrom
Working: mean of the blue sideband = 3.77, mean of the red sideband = 3.89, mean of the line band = 3.92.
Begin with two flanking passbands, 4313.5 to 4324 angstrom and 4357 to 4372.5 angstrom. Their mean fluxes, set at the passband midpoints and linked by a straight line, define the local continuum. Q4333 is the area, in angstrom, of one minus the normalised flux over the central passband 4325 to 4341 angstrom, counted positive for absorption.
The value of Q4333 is 0.5 angstrom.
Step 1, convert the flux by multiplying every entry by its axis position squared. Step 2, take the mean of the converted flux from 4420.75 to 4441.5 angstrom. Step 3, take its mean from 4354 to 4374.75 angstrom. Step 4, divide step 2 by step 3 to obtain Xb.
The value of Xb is 1.1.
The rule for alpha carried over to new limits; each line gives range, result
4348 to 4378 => 4.07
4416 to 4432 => 4.3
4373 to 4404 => 3.88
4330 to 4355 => 3.69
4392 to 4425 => 4.01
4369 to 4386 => 3.89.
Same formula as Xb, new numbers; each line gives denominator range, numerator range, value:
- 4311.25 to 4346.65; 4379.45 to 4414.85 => 1.09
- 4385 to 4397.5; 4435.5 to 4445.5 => 1.20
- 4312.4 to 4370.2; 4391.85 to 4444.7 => 1.14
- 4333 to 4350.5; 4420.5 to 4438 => 1.24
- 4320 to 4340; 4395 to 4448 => 1.21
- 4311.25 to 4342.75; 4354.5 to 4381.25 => 1.16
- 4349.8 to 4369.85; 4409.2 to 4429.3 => 1.06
